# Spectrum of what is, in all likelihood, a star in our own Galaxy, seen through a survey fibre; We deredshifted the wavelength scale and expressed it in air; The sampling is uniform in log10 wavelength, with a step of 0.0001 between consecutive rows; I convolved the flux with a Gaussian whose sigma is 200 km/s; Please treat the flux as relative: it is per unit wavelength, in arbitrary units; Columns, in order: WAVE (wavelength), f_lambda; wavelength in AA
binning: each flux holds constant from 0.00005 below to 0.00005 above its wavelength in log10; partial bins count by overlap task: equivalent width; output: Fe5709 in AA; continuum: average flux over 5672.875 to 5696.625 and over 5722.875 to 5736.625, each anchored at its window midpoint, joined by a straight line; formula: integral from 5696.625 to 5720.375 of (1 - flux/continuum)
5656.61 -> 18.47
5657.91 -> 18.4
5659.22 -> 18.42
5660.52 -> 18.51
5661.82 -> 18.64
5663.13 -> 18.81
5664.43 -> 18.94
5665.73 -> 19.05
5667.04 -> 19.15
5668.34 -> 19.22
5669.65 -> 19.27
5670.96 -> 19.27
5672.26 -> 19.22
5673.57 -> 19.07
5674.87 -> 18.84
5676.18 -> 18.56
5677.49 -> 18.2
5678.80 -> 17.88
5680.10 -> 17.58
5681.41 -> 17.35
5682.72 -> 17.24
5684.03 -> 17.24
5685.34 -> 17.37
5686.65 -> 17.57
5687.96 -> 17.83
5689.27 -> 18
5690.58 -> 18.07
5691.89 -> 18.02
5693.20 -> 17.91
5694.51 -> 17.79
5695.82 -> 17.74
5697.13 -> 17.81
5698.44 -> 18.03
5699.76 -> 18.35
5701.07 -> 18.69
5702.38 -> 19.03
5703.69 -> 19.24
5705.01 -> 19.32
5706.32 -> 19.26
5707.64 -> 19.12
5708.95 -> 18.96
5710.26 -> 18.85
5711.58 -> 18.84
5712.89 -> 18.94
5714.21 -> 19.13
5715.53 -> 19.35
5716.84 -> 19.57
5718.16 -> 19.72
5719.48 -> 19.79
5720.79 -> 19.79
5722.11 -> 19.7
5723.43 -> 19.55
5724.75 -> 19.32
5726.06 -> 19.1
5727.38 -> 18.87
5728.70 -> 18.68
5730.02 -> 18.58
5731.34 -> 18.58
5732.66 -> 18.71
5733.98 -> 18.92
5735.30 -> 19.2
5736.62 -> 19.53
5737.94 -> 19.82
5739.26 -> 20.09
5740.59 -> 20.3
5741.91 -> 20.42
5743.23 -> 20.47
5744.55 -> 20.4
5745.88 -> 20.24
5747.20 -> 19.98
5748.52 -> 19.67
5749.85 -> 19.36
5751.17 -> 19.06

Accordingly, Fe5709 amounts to -0.7 AA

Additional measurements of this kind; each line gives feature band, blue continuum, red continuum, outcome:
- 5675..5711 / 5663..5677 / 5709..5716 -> 1.55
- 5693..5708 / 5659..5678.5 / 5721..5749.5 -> 0.51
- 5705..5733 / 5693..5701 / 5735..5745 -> -0.19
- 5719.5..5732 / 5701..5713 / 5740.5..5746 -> 0.36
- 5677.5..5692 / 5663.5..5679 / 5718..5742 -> 1.04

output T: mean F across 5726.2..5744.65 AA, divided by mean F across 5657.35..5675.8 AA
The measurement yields 1.0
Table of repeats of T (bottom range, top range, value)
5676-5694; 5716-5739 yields 1.09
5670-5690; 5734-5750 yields 1.10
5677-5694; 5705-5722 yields 1.09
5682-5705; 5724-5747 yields 1.08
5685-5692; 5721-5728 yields 1.09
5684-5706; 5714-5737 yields 1.06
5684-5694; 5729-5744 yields 1.10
